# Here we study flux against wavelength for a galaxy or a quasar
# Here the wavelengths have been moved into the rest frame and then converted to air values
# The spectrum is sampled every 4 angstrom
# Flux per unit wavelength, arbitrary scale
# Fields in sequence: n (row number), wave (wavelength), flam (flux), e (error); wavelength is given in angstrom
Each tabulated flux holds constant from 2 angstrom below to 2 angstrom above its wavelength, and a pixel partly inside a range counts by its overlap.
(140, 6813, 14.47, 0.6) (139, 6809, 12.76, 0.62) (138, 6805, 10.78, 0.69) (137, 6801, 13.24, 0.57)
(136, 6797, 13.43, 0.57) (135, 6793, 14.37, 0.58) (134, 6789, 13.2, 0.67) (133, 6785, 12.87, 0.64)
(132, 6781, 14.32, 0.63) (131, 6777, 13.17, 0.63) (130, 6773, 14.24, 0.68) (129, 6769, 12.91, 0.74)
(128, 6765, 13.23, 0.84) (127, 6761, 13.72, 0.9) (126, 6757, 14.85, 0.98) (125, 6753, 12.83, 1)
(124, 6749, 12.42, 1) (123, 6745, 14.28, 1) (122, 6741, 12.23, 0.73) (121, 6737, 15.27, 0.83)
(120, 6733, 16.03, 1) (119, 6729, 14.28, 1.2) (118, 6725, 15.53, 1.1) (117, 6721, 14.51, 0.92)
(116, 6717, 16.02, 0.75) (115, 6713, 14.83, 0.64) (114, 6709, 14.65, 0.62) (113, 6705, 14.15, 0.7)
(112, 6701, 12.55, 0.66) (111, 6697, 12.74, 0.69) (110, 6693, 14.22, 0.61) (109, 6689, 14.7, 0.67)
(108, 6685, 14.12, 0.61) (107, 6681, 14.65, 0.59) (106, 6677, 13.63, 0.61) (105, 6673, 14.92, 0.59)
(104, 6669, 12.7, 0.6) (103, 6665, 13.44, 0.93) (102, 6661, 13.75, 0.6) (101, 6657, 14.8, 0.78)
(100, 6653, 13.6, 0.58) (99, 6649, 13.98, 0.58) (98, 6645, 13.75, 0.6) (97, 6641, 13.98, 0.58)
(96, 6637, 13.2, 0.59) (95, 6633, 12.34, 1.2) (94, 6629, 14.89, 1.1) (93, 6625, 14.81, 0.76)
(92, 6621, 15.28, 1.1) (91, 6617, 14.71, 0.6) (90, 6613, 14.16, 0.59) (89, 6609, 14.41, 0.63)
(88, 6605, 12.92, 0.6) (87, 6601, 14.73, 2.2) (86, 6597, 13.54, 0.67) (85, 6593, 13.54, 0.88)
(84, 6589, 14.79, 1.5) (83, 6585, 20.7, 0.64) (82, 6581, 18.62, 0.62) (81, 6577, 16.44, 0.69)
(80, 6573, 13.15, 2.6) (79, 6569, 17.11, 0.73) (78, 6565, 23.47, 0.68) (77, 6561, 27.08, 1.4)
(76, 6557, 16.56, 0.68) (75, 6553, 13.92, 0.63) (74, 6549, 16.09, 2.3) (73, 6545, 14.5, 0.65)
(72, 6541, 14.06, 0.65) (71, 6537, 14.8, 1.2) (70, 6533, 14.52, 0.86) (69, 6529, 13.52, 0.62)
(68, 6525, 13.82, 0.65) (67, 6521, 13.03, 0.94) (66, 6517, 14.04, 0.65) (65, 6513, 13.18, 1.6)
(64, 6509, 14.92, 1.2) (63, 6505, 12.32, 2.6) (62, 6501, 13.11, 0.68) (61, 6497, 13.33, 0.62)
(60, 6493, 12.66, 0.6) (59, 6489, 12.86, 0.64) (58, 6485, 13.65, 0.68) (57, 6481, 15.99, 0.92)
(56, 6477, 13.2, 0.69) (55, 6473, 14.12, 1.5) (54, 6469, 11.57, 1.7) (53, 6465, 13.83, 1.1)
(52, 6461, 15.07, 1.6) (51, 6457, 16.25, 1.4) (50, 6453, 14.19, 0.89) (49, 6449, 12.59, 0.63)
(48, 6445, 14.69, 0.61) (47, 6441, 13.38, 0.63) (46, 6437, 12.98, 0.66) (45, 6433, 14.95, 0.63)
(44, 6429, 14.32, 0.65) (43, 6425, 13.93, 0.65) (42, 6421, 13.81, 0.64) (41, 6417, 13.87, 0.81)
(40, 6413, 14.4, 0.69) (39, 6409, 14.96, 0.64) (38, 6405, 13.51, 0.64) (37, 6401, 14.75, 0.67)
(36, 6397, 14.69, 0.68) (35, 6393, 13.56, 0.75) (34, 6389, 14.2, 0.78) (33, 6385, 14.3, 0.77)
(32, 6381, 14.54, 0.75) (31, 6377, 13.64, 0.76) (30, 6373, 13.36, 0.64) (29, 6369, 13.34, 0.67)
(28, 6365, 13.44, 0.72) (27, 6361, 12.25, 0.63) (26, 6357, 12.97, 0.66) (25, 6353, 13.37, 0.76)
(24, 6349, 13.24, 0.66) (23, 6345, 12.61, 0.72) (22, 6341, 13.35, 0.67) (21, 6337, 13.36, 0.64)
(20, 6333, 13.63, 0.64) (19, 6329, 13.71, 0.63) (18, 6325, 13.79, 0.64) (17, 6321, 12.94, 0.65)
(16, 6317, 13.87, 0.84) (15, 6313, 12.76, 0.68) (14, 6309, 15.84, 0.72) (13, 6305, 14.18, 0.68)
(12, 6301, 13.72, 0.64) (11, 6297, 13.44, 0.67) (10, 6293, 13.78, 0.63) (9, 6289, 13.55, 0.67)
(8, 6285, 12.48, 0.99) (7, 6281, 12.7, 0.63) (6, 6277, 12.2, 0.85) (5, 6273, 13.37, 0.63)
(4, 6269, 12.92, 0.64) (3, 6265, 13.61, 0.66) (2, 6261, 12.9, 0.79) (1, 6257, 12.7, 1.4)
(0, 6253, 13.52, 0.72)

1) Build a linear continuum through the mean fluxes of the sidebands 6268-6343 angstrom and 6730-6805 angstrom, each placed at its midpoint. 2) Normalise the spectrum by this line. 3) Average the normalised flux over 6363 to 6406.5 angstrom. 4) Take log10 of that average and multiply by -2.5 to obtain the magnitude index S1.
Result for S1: -0.04 mag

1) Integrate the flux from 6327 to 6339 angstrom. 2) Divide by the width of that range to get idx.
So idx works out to 13.6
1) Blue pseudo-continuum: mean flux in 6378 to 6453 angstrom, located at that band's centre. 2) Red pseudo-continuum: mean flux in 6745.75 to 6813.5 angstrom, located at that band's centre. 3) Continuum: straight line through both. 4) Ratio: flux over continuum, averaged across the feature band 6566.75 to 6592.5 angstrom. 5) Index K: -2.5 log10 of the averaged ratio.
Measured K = -0.210 mag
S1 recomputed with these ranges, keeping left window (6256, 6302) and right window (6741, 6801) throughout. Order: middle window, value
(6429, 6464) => -0.080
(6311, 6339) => -0.024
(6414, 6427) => -0.055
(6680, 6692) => -0.079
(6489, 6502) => 0.023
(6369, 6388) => -0.058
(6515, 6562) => -0.147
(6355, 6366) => 0.028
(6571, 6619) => -0.136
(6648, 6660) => -0.055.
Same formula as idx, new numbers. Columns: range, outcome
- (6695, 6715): 13.8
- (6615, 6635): 14.4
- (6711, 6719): 15.4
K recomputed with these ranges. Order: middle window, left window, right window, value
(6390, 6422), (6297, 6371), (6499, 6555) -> -0.04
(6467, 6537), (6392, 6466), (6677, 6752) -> 0.05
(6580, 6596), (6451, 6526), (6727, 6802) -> -0.20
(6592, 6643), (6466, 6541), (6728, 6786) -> -0.03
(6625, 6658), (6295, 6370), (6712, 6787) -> 0.01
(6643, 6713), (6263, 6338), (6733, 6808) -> -0.04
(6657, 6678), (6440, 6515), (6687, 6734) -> 0.04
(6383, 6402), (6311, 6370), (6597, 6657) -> -0.07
